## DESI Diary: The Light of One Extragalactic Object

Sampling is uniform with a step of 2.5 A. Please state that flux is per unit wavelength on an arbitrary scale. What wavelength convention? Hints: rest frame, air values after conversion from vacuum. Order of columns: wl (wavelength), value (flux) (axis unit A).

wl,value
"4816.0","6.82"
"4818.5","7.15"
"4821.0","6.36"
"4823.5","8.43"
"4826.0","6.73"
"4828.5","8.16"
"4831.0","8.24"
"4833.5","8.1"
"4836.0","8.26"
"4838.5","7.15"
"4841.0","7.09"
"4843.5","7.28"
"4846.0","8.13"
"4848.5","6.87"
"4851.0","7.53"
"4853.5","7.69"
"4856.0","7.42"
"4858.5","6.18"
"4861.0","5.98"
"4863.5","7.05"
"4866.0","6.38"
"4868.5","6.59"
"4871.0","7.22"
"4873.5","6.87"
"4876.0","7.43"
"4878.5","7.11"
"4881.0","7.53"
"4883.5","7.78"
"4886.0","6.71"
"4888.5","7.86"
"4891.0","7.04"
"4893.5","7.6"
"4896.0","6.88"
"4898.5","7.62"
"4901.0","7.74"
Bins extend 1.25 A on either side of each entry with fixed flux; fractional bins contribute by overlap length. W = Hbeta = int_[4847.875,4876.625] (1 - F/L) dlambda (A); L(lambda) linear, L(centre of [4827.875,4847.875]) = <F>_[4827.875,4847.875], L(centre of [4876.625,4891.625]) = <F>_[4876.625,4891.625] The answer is 2.4 A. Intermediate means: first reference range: 7.76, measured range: 6.92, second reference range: 7.35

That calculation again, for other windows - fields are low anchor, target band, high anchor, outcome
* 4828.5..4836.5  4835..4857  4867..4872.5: 0.6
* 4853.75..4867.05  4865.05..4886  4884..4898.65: -0.4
